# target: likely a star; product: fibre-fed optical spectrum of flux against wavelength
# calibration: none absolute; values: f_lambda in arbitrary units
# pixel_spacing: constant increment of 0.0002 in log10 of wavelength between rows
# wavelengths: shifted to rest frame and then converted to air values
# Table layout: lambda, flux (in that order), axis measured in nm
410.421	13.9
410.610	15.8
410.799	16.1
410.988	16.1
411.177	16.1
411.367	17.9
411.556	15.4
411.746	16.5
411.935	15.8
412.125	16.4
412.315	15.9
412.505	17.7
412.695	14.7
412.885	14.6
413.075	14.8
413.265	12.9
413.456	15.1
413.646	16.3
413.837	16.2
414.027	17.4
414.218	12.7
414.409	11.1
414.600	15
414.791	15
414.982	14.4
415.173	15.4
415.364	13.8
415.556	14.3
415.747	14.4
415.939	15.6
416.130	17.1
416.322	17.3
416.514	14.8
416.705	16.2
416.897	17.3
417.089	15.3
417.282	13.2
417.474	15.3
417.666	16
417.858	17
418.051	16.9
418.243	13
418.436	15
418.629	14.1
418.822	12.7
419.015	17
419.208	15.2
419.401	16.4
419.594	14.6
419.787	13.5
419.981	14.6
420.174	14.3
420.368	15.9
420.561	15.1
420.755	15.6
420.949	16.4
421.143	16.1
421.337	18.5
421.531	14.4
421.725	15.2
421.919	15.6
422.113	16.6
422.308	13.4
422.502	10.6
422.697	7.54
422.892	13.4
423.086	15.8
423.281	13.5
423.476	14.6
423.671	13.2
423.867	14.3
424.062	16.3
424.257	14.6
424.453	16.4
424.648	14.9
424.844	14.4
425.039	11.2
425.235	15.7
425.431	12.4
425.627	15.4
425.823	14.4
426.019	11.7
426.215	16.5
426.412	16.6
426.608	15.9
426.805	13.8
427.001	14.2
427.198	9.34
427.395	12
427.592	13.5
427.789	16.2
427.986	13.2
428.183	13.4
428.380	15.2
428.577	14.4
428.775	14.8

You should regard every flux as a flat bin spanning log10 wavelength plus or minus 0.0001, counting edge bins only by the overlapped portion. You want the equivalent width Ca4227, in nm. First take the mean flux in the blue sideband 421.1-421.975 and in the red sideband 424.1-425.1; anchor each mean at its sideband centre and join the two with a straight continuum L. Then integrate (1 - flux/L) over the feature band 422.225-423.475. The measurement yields 0.23 nm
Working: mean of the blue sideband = 16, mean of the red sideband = 14.5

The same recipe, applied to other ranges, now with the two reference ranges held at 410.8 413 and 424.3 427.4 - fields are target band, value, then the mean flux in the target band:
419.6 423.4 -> 0.05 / 14.5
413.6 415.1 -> 0.10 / 14.7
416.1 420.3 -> -0.02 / 15.3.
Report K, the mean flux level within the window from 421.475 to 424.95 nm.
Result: 14.1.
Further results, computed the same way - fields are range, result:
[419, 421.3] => 15.4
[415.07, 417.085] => 15.6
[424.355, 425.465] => 14.3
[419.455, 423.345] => 14.6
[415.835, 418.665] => 15.6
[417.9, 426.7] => 14.7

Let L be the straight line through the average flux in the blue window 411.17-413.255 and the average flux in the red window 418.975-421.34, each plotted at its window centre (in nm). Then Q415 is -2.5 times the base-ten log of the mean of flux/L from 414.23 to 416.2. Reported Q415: 0.087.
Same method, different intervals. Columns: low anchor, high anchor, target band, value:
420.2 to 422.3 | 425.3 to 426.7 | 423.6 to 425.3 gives 0.04 mag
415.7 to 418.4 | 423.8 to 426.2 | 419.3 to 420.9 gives 0.01 mag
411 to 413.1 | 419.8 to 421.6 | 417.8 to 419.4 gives 0.04 mag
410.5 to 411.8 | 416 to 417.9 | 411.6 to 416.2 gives 0.07 mag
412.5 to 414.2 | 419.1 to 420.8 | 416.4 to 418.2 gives -0.04 mag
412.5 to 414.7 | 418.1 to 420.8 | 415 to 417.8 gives -0.05 mag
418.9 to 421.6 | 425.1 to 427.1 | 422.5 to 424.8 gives 0.08 mag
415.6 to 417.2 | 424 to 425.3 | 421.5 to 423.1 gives 0.12 mag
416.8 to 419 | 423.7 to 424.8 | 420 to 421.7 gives -0.04 mag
